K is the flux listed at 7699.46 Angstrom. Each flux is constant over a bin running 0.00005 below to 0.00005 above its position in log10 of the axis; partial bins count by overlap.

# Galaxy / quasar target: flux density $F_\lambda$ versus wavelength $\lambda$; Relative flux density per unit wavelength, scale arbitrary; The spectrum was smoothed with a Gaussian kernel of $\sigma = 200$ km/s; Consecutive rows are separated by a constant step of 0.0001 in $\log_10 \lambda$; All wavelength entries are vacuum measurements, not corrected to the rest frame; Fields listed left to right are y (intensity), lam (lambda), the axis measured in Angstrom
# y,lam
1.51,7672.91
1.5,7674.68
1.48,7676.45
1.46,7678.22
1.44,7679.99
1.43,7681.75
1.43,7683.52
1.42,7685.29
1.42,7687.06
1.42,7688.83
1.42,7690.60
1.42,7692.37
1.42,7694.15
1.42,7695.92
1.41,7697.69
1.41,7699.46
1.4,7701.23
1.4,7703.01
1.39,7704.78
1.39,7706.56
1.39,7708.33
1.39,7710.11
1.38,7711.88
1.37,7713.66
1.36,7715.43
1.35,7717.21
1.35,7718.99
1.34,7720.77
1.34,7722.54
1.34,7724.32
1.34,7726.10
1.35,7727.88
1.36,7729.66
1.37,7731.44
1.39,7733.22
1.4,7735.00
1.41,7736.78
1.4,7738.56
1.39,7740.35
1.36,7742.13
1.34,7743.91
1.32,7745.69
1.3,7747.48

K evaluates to 1.41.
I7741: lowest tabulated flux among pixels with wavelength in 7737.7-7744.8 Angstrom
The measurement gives 1.34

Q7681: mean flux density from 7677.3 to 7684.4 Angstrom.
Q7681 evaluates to 1.44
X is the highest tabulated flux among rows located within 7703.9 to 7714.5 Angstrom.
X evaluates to 1.39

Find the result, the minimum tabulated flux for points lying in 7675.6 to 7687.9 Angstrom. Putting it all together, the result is 1.42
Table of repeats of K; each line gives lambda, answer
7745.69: 1.32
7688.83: 1.42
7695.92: 1.42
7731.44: 1.37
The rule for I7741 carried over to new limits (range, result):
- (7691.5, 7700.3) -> 1.41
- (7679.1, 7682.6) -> 1.43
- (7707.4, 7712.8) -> 1.38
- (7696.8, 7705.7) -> 1.39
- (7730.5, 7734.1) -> 1.37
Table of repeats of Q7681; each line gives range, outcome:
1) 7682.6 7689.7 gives 1.42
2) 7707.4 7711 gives 1.39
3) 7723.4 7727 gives 1.34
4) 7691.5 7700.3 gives 1.42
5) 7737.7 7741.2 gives 1.39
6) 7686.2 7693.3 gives 1.42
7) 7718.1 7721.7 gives 1.35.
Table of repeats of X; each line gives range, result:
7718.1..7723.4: 1.35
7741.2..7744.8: 1.36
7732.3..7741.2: 1.41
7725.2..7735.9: 1.4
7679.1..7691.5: 1.44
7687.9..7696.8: 1.42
